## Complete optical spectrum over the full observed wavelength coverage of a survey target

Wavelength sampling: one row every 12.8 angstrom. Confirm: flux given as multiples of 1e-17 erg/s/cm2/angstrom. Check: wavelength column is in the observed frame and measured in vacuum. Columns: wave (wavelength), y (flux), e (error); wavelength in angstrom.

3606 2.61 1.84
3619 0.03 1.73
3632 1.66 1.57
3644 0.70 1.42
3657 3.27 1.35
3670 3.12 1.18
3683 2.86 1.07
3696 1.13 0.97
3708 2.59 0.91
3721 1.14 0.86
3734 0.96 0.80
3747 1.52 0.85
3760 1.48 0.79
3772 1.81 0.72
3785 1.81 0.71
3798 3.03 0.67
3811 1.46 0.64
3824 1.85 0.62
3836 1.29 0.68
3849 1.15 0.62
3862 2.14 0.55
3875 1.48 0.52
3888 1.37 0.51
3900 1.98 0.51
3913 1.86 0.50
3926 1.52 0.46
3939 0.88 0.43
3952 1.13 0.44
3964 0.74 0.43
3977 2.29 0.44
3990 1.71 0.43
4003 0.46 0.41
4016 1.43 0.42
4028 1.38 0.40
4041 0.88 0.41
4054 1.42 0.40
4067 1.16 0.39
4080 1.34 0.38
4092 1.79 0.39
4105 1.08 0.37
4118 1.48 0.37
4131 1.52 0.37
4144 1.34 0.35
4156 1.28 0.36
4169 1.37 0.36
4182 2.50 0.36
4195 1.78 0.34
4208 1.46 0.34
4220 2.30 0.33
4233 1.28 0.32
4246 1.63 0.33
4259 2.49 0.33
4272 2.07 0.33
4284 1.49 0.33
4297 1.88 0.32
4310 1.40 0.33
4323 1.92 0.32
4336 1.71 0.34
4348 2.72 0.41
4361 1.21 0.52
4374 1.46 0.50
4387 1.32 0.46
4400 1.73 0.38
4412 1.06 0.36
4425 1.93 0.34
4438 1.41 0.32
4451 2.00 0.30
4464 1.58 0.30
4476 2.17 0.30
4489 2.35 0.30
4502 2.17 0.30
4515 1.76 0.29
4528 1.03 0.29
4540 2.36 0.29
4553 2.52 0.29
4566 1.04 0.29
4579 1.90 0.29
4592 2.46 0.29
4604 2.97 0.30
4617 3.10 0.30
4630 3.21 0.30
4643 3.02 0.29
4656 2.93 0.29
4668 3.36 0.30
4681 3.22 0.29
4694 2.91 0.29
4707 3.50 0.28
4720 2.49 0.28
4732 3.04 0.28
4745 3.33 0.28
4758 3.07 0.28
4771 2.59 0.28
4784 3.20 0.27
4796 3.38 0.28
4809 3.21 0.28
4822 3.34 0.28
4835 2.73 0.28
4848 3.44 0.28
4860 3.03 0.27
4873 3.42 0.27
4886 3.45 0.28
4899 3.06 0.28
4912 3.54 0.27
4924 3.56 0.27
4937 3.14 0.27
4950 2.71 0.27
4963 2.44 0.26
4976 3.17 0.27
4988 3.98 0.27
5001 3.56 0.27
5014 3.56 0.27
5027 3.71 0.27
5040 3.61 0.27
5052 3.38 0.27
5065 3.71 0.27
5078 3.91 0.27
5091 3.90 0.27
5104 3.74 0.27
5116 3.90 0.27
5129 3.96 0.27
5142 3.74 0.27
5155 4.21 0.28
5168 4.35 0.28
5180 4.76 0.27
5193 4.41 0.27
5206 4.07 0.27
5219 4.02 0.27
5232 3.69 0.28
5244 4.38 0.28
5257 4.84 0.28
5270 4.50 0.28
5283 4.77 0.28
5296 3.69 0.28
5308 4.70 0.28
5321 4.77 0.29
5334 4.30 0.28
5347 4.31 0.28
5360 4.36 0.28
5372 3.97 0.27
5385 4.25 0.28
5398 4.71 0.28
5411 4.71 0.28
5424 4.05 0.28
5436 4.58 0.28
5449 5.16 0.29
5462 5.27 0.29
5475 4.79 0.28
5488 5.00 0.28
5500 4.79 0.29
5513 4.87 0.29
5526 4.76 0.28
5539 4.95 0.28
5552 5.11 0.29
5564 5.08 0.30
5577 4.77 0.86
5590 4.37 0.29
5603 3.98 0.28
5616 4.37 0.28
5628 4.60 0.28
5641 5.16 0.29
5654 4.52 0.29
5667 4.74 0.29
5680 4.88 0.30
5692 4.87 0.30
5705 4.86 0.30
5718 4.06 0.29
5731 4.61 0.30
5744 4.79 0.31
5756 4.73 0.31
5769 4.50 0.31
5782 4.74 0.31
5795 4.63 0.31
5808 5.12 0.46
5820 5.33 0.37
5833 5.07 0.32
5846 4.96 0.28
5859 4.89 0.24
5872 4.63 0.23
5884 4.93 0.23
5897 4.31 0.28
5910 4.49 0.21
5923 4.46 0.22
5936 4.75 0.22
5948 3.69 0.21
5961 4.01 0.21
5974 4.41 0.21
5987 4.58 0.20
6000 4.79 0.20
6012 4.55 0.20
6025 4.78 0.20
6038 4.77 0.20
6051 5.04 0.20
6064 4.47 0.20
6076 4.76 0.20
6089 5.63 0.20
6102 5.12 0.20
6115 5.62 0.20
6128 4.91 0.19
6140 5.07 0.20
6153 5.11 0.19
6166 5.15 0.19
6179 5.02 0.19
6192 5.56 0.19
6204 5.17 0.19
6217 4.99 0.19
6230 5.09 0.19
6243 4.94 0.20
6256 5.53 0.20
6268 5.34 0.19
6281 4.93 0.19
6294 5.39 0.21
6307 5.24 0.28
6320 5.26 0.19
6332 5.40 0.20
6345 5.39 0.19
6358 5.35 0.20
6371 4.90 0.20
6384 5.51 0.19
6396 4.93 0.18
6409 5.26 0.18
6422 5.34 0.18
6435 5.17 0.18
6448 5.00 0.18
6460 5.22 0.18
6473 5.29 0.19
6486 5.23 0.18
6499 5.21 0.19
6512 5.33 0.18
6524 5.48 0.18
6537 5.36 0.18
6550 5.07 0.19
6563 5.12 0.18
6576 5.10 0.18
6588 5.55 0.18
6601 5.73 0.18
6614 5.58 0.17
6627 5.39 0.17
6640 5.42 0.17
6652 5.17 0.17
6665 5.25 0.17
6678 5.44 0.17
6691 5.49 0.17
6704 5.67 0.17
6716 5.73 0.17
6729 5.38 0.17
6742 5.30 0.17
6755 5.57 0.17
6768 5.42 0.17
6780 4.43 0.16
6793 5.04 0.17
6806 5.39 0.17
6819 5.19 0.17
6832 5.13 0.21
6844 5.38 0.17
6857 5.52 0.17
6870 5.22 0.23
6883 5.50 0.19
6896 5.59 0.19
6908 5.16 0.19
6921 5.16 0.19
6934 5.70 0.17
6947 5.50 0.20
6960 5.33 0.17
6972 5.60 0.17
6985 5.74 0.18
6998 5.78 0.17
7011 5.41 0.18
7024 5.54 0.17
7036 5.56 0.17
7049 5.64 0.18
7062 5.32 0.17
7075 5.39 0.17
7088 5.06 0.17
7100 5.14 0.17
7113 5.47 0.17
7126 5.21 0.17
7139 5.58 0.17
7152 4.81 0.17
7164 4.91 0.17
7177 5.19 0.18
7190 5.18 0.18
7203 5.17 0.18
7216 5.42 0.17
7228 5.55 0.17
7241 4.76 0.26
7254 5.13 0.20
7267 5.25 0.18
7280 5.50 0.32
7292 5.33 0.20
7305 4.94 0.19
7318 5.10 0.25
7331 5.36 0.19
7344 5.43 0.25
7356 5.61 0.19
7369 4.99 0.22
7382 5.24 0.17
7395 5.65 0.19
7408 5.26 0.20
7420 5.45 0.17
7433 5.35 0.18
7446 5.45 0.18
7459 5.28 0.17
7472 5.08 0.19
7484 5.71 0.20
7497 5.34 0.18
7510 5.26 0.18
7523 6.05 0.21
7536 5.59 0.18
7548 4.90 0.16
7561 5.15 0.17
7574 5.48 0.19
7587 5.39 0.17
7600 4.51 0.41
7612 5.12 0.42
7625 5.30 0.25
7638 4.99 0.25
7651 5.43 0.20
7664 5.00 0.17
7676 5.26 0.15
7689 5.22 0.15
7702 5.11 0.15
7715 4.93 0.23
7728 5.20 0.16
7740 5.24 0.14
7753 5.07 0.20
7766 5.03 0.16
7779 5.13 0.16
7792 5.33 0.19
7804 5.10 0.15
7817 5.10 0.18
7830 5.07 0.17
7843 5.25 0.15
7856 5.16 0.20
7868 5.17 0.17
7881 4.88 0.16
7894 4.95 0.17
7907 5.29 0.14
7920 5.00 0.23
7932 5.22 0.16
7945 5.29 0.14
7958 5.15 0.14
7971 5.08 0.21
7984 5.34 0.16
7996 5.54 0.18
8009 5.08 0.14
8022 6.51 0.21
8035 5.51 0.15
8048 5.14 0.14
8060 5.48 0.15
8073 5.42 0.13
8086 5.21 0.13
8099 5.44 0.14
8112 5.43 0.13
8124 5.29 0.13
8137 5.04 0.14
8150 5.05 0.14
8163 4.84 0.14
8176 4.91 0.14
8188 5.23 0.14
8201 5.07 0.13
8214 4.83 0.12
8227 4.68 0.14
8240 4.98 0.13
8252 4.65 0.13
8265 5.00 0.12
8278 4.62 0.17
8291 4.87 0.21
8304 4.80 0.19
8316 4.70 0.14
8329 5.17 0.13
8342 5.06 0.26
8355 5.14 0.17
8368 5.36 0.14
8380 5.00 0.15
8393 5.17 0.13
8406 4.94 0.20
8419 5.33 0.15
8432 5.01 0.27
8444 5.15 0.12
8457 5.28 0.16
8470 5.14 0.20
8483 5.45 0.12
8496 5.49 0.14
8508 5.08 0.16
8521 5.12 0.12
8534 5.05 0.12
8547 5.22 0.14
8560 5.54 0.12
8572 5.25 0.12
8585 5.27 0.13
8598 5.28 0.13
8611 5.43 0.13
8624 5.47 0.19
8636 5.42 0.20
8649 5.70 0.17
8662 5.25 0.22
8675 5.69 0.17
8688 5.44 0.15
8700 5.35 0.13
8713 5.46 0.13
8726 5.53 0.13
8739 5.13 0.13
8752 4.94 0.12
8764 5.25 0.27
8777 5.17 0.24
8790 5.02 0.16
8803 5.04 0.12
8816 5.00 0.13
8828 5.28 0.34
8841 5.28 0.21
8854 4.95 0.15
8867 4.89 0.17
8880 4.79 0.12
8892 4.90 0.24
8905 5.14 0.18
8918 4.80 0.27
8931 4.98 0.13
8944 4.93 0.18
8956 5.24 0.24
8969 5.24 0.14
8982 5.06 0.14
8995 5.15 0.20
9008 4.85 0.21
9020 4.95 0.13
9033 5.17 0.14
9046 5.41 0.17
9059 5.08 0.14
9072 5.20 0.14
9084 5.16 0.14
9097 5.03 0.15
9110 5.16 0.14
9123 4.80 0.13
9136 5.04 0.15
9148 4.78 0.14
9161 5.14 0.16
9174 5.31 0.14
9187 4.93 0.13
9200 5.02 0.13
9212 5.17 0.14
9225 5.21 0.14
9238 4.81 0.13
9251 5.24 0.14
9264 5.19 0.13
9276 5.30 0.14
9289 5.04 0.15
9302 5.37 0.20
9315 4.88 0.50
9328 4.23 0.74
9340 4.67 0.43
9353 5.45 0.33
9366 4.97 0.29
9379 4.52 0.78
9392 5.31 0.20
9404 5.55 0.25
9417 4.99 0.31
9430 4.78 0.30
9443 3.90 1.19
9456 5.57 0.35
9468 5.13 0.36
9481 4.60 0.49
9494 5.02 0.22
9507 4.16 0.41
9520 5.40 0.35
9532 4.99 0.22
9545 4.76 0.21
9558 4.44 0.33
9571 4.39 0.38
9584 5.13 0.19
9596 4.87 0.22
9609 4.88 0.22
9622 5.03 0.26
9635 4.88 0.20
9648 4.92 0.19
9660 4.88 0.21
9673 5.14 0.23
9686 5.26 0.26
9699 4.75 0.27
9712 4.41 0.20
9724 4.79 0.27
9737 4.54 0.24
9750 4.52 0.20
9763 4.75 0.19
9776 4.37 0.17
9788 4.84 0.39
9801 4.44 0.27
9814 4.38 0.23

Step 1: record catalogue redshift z 0.15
